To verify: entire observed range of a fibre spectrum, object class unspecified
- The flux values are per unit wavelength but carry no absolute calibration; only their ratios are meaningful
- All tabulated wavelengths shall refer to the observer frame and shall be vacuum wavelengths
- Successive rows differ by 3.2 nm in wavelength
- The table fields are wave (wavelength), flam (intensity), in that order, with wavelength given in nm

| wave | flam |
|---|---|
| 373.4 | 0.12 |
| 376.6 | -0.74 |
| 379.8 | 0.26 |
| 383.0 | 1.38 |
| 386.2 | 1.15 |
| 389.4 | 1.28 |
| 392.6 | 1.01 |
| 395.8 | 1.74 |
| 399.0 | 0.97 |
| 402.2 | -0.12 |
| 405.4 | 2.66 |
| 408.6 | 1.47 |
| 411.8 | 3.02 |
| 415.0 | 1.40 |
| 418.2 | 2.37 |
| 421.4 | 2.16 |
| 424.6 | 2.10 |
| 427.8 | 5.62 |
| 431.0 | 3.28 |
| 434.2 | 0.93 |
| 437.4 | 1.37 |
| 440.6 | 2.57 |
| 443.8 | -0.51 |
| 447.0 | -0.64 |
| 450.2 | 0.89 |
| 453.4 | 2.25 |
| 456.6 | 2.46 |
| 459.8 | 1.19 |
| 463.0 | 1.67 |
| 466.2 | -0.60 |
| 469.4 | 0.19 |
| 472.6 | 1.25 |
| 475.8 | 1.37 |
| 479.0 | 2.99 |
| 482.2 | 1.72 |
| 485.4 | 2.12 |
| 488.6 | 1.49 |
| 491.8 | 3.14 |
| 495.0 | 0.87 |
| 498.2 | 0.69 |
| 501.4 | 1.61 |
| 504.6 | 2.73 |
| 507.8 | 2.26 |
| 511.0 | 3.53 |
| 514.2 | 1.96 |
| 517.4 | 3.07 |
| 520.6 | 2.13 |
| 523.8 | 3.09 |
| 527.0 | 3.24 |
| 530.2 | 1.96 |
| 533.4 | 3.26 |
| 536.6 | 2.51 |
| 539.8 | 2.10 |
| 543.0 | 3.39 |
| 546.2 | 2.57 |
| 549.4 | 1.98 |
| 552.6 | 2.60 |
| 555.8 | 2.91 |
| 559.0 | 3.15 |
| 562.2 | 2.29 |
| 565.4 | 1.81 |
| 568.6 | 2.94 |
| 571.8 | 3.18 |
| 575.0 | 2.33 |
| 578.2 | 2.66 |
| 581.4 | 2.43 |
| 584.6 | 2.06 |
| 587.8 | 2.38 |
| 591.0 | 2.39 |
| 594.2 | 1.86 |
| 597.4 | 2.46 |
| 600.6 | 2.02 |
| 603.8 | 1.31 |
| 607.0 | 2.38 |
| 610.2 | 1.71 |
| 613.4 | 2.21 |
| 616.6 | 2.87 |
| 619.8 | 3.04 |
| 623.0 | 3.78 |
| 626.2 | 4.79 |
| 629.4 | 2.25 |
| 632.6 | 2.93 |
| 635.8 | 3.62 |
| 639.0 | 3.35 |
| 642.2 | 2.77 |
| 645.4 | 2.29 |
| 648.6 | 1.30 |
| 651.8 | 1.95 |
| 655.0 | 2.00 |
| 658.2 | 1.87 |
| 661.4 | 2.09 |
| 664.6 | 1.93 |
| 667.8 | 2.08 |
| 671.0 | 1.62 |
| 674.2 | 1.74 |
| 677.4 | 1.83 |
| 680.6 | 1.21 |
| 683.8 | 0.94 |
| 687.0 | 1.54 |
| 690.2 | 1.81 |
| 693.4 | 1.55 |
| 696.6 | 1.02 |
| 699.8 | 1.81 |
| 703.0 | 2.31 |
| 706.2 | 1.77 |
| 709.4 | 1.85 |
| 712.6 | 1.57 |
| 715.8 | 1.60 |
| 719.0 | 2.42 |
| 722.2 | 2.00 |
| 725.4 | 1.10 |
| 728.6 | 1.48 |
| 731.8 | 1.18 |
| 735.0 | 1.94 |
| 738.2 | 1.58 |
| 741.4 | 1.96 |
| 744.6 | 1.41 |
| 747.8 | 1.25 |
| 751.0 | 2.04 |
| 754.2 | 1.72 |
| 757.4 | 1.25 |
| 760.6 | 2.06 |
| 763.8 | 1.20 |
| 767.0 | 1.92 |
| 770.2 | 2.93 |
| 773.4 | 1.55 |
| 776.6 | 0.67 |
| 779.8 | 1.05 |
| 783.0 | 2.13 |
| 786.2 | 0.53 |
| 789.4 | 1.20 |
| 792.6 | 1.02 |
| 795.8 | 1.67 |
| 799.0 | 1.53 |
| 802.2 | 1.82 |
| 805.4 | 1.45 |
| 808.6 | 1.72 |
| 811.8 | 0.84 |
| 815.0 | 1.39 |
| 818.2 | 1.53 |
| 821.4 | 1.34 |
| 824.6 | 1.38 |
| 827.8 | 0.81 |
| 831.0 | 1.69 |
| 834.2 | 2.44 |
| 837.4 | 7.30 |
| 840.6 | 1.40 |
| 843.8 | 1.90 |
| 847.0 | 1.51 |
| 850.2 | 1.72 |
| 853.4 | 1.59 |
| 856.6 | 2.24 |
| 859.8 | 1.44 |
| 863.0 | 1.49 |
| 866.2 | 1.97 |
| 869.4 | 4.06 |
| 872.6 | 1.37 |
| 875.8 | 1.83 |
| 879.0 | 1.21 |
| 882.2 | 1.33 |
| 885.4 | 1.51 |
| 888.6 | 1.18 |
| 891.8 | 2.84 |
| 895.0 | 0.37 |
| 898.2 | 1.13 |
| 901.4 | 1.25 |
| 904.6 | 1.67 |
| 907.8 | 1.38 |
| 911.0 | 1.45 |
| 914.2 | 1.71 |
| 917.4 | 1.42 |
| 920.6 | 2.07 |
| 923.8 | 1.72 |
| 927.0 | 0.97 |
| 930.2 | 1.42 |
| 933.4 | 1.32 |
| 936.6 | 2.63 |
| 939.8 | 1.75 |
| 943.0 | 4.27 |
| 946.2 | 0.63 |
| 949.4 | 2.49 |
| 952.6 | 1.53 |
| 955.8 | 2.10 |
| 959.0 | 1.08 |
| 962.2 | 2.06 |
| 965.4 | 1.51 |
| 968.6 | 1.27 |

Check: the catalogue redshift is 1.25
